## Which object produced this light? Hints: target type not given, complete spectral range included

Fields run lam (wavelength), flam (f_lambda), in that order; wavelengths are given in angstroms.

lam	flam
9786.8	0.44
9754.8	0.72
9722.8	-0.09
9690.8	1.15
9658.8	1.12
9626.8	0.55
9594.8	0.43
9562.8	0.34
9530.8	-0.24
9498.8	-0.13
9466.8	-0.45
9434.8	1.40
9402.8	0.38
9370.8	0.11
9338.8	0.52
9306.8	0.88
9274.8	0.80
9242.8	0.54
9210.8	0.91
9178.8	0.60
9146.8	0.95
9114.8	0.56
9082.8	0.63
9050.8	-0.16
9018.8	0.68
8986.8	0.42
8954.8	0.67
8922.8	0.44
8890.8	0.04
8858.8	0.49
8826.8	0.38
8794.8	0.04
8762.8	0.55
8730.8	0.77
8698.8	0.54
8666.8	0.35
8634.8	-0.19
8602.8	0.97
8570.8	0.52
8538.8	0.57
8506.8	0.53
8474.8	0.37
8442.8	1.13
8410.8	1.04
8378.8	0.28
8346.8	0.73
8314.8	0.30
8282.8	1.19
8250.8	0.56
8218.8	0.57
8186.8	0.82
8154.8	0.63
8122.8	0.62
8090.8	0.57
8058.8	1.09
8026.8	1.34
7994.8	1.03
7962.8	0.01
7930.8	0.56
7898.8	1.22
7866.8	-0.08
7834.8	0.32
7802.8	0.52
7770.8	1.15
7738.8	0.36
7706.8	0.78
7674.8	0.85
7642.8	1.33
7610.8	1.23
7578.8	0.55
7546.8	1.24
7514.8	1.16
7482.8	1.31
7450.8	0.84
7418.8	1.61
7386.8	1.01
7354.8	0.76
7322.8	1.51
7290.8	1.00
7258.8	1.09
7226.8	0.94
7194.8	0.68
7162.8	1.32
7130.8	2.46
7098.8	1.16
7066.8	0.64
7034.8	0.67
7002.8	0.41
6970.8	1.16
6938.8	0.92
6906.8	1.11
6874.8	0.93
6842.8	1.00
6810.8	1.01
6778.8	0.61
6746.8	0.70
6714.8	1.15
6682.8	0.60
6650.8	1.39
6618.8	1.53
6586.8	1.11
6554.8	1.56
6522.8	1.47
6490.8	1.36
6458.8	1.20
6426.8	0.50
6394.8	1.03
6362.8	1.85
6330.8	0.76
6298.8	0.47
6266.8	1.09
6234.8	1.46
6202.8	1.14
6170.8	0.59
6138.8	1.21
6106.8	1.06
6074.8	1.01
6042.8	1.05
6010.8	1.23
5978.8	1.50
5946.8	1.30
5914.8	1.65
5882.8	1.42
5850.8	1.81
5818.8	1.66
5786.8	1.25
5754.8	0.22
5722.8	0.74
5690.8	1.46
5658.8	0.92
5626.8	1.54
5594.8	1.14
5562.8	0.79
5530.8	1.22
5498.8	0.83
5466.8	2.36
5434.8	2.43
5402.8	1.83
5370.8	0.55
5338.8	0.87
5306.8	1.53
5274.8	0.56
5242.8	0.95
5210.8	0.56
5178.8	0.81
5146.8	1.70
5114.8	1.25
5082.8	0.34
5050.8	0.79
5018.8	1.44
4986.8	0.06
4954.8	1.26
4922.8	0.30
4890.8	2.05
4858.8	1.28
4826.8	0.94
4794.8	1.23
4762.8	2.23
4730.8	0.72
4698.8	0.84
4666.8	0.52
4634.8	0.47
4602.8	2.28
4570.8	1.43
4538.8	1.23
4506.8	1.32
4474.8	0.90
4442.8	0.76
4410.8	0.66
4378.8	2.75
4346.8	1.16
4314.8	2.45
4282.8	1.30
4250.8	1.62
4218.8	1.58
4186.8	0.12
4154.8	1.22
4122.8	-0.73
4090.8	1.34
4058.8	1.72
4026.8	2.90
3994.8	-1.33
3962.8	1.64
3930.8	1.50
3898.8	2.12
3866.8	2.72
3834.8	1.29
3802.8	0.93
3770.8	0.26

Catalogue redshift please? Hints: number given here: 0.09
